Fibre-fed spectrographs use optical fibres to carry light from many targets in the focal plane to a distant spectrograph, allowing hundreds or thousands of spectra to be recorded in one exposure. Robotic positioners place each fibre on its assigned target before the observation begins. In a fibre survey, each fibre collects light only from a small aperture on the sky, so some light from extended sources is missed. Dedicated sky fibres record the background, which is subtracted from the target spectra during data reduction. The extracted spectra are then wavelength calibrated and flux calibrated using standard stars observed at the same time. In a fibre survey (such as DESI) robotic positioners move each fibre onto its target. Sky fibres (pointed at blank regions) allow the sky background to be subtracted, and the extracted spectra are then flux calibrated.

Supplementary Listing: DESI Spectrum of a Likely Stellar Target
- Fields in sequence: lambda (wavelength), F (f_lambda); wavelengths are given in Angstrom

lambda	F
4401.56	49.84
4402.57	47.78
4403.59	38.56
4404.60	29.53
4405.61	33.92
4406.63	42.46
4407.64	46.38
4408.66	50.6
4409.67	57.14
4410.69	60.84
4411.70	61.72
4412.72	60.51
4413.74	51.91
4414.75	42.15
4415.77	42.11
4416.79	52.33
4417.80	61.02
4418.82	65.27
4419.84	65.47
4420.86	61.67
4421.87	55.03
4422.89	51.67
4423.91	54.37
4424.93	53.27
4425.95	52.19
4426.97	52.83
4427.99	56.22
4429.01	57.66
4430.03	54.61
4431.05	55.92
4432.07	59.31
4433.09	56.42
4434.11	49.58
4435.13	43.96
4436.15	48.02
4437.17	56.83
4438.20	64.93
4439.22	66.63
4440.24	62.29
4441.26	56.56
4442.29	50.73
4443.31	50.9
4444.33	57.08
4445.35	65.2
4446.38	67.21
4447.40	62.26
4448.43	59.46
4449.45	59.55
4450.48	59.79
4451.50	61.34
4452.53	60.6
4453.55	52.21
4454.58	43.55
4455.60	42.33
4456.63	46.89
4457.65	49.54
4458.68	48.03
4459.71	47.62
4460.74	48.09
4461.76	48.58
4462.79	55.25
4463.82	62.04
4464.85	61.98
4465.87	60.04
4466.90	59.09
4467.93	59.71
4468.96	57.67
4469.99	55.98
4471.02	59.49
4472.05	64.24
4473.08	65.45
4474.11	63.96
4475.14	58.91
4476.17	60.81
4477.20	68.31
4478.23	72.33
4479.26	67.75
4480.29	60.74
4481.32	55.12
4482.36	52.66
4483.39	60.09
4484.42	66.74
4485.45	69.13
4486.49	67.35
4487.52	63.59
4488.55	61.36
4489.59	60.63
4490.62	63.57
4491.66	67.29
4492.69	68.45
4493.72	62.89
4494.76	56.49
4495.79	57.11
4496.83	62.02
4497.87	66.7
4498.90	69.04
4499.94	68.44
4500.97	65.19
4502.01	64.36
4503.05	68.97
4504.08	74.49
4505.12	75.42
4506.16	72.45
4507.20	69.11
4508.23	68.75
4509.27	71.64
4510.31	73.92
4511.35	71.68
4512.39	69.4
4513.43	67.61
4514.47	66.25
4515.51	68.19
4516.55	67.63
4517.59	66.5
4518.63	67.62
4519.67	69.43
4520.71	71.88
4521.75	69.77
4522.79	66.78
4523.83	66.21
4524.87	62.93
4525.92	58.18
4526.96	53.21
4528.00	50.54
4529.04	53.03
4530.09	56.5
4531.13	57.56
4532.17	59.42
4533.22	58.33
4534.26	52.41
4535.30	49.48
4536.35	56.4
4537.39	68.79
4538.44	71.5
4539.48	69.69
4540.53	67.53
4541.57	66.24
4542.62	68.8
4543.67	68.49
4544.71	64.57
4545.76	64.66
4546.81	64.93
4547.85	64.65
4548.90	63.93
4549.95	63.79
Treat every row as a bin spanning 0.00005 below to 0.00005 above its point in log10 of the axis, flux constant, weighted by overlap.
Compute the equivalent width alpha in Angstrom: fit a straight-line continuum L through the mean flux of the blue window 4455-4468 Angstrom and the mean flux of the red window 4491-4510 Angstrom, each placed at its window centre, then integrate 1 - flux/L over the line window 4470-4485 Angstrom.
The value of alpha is -1.0 Angstrom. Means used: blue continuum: 52.7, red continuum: 67.2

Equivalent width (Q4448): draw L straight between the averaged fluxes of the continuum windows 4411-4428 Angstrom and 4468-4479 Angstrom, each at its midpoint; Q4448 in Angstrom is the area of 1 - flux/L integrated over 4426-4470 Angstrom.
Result 2.6 Angstrom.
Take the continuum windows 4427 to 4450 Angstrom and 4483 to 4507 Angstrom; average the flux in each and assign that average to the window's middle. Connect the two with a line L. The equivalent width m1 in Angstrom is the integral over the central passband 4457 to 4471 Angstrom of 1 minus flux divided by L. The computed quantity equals 1.4 Angstrom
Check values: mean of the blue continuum 57.2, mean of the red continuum 65.8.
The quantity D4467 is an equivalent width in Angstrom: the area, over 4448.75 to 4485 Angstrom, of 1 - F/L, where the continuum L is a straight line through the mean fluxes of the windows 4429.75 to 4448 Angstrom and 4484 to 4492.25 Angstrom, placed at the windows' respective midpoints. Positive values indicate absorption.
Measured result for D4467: 2.4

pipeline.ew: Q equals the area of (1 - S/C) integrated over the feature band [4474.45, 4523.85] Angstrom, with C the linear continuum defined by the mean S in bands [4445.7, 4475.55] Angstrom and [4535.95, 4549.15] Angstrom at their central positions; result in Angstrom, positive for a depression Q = -4.1 Angstrom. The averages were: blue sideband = 56.6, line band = 66.3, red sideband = 66.3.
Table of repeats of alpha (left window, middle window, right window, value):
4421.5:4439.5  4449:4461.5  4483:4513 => 1.6 Angstrom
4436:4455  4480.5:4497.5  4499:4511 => 1.2 Angstrom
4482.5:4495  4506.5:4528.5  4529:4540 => -1.9 Angstrom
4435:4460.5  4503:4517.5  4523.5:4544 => -2.7 Angstrom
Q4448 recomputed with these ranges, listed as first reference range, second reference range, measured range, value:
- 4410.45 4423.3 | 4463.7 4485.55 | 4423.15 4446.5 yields 0.81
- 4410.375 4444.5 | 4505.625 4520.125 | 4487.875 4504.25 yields 0.50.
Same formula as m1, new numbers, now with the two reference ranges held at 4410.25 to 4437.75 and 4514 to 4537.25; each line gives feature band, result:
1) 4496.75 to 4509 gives -1.9 Angstrom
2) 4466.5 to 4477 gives -0.5 Angstrom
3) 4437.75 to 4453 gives -1.1 Angstrom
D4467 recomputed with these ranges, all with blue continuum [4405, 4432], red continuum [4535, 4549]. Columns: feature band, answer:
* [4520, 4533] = 0.65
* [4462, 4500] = -1.74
